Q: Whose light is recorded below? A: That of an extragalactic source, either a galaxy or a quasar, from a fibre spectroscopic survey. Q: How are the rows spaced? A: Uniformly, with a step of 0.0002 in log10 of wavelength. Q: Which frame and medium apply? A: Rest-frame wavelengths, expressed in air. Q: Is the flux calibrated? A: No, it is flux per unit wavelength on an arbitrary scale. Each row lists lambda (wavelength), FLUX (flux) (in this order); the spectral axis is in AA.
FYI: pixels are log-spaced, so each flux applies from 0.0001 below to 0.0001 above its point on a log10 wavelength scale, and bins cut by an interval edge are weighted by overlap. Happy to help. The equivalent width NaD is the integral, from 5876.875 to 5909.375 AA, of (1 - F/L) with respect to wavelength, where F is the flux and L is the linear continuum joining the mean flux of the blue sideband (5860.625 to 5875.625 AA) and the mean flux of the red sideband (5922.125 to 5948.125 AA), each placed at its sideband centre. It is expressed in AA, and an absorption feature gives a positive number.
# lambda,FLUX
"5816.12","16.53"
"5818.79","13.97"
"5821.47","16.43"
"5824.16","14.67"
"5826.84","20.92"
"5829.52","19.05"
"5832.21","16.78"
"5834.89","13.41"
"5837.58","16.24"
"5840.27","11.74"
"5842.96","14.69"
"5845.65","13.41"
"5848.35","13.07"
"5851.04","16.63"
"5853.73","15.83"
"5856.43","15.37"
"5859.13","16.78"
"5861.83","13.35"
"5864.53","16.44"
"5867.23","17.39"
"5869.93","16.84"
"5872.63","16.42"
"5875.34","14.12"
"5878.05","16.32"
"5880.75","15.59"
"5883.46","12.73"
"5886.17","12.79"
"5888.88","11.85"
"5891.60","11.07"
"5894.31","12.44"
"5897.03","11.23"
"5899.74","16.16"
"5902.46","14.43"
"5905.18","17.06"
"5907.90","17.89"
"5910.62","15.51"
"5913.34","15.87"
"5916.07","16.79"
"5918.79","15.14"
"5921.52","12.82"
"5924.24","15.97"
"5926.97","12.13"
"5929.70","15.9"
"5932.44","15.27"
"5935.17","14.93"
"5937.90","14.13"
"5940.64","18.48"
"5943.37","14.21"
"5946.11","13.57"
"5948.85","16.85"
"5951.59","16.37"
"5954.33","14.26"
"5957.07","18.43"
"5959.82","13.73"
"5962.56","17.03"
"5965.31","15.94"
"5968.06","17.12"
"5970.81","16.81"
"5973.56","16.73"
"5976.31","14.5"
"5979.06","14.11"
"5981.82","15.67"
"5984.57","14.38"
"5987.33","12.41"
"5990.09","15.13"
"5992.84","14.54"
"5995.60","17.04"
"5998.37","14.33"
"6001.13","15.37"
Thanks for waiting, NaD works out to 3.0 AA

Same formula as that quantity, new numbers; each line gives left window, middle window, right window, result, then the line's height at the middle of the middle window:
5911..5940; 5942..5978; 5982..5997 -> -2.2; 14.9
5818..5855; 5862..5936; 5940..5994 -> 3.2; 15.5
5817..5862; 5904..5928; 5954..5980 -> 0.4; 15.8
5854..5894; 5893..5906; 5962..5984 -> 0.8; 15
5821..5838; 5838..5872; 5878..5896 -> -0.3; 15.1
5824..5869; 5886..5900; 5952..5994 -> 2.9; 15.6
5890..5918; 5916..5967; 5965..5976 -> 1.4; 15.8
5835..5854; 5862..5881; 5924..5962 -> -1.8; 14.6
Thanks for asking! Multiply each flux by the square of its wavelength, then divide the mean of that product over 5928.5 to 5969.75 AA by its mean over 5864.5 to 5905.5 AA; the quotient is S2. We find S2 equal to 1.12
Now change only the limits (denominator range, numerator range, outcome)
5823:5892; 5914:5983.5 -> 1.05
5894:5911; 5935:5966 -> 1.06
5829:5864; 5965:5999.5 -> 1.06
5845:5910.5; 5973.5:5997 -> 1.04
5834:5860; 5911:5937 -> 1.05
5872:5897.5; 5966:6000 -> 1.17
